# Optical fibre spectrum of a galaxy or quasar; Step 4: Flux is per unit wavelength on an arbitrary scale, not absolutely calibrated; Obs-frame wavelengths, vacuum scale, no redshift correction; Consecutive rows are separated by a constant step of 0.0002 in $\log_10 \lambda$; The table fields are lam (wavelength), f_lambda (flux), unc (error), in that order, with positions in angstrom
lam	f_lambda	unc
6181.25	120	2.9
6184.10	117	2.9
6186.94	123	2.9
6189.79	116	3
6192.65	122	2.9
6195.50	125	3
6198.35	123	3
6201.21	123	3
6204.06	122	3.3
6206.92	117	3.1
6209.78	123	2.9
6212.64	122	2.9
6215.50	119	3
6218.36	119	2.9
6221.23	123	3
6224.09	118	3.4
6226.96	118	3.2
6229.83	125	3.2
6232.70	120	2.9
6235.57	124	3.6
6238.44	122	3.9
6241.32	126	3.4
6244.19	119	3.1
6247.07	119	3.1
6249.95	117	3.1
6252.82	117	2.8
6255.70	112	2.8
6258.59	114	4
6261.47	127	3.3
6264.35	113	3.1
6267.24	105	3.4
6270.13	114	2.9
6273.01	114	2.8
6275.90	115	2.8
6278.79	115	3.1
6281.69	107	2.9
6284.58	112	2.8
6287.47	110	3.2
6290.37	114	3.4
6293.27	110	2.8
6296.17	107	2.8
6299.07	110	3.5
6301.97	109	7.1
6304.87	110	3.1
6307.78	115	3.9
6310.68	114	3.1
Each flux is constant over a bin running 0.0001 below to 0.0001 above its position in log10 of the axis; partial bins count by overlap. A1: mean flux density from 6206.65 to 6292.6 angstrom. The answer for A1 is 117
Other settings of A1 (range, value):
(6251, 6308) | 112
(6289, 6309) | 111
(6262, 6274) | 113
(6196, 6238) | 121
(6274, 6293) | 112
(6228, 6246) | 122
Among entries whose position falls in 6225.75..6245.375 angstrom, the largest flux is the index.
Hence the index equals 126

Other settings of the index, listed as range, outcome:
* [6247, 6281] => 127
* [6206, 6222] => 123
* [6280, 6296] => 114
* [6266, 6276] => 115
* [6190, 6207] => 125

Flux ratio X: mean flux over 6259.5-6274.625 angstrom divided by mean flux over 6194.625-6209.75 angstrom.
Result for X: 0.94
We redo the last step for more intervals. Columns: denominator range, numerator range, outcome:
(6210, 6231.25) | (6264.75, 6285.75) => 0.93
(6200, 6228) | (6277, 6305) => 0.92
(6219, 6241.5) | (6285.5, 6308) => 0.91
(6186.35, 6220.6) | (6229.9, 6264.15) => 0.99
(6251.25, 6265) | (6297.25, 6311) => 0.95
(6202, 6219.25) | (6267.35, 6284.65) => 0.93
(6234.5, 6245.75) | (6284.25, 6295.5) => 0.91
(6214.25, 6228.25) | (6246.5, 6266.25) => 0.98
